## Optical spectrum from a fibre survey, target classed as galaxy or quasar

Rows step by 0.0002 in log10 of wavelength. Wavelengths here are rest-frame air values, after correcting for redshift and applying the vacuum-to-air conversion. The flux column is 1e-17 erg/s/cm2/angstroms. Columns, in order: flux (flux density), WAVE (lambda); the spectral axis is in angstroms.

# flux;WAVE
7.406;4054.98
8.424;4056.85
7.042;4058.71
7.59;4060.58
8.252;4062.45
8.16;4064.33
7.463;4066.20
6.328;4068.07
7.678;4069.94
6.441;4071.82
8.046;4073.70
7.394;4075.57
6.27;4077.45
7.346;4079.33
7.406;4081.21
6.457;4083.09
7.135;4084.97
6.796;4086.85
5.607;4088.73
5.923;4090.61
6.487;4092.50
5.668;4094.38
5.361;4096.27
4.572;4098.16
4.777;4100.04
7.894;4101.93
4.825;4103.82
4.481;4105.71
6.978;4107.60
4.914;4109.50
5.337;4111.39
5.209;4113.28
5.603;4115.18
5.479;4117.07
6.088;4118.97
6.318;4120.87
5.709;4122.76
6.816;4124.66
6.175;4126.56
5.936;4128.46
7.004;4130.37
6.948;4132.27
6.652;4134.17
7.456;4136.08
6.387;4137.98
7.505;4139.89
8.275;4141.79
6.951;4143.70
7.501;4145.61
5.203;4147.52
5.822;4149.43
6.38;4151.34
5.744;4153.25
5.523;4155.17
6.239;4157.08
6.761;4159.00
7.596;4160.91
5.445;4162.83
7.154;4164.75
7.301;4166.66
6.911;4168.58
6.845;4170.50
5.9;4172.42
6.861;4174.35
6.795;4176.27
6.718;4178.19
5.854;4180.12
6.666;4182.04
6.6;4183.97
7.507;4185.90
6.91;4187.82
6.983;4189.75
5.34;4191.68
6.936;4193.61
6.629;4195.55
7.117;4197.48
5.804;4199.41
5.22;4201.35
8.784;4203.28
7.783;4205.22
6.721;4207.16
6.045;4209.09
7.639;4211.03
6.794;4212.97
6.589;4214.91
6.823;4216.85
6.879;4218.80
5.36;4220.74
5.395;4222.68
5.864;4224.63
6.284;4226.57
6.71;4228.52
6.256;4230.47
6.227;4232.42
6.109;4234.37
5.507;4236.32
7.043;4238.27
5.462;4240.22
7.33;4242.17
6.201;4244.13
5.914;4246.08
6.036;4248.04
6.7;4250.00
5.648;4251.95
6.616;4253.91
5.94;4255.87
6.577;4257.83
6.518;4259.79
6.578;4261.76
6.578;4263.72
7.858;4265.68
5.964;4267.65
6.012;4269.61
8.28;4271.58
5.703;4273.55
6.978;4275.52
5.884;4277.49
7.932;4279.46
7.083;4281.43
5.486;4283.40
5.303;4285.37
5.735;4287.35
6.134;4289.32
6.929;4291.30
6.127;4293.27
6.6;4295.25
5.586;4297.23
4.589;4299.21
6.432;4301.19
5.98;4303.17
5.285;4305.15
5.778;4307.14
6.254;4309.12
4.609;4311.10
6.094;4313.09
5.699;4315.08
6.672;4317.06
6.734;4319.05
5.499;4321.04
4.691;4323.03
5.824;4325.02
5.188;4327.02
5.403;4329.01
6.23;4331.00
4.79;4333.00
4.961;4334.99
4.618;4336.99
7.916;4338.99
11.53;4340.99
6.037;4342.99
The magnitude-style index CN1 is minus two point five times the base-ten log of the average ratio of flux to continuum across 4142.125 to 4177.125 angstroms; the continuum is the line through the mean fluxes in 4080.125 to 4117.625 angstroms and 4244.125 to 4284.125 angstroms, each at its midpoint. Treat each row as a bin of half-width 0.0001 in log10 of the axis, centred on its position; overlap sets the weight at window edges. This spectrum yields -0.07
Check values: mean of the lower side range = 5.85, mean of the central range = 6.53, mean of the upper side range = 6.51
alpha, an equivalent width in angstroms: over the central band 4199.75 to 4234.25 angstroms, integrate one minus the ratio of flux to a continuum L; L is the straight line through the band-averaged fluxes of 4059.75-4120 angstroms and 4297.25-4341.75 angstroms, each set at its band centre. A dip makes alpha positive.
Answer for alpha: -2.3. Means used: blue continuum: 6.37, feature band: 6.53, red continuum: 5.91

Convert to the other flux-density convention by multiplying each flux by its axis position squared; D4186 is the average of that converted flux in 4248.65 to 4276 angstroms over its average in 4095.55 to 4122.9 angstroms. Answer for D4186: 1.27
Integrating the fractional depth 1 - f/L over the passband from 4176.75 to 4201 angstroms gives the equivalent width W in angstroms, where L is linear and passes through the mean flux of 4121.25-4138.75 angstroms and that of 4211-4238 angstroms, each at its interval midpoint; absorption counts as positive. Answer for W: -0.6 angstroms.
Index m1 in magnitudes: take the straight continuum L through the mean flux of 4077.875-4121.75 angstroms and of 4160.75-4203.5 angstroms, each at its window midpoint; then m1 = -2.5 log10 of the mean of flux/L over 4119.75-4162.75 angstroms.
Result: -0.05 mag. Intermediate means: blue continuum 5.94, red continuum 6.64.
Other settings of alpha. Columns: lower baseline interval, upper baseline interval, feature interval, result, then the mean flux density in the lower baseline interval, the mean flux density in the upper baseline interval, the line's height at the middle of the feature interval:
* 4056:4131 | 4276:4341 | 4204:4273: -3.92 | 6.43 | 5.97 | 6.12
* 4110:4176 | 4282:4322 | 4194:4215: -2.08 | 6.44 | 5.89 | 6.23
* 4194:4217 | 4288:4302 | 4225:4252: 1.17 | 6.83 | 6.05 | 6.54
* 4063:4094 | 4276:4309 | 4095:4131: 5.49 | 6.93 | 6.07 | 6.79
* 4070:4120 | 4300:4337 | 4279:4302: -1.69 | 6.12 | 5.64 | 5.7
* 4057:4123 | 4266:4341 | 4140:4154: -0.69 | 6.4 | 6.06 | 6.31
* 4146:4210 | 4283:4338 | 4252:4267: -1.41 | 6.56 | 5.69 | 6.02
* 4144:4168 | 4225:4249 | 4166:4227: -2.78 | 6.41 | 6.25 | 6.33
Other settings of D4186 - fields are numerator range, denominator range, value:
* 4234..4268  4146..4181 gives 1.04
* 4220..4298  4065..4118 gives 1.10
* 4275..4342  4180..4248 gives 0.98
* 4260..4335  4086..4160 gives 1.07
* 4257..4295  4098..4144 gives 1.13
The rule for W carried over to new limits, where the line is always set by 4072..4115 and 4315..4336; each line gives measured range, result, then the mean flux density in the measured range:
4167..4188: -2.7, 6.7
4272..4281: -1.6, 6.75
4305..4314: 0.0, 5.63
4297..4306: 0.1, 5.58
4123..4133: -0.8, 6.5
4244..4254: -0.6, 6.15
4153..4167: -1.2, 6.47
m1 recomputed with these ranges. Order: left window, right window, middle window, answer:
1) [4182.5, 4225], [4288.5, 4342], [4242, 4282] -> -0.04 mag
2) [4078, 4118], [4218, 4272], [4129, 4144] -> -0.18 mag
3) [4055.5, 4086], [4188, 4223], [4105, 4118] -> 0.29 mag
